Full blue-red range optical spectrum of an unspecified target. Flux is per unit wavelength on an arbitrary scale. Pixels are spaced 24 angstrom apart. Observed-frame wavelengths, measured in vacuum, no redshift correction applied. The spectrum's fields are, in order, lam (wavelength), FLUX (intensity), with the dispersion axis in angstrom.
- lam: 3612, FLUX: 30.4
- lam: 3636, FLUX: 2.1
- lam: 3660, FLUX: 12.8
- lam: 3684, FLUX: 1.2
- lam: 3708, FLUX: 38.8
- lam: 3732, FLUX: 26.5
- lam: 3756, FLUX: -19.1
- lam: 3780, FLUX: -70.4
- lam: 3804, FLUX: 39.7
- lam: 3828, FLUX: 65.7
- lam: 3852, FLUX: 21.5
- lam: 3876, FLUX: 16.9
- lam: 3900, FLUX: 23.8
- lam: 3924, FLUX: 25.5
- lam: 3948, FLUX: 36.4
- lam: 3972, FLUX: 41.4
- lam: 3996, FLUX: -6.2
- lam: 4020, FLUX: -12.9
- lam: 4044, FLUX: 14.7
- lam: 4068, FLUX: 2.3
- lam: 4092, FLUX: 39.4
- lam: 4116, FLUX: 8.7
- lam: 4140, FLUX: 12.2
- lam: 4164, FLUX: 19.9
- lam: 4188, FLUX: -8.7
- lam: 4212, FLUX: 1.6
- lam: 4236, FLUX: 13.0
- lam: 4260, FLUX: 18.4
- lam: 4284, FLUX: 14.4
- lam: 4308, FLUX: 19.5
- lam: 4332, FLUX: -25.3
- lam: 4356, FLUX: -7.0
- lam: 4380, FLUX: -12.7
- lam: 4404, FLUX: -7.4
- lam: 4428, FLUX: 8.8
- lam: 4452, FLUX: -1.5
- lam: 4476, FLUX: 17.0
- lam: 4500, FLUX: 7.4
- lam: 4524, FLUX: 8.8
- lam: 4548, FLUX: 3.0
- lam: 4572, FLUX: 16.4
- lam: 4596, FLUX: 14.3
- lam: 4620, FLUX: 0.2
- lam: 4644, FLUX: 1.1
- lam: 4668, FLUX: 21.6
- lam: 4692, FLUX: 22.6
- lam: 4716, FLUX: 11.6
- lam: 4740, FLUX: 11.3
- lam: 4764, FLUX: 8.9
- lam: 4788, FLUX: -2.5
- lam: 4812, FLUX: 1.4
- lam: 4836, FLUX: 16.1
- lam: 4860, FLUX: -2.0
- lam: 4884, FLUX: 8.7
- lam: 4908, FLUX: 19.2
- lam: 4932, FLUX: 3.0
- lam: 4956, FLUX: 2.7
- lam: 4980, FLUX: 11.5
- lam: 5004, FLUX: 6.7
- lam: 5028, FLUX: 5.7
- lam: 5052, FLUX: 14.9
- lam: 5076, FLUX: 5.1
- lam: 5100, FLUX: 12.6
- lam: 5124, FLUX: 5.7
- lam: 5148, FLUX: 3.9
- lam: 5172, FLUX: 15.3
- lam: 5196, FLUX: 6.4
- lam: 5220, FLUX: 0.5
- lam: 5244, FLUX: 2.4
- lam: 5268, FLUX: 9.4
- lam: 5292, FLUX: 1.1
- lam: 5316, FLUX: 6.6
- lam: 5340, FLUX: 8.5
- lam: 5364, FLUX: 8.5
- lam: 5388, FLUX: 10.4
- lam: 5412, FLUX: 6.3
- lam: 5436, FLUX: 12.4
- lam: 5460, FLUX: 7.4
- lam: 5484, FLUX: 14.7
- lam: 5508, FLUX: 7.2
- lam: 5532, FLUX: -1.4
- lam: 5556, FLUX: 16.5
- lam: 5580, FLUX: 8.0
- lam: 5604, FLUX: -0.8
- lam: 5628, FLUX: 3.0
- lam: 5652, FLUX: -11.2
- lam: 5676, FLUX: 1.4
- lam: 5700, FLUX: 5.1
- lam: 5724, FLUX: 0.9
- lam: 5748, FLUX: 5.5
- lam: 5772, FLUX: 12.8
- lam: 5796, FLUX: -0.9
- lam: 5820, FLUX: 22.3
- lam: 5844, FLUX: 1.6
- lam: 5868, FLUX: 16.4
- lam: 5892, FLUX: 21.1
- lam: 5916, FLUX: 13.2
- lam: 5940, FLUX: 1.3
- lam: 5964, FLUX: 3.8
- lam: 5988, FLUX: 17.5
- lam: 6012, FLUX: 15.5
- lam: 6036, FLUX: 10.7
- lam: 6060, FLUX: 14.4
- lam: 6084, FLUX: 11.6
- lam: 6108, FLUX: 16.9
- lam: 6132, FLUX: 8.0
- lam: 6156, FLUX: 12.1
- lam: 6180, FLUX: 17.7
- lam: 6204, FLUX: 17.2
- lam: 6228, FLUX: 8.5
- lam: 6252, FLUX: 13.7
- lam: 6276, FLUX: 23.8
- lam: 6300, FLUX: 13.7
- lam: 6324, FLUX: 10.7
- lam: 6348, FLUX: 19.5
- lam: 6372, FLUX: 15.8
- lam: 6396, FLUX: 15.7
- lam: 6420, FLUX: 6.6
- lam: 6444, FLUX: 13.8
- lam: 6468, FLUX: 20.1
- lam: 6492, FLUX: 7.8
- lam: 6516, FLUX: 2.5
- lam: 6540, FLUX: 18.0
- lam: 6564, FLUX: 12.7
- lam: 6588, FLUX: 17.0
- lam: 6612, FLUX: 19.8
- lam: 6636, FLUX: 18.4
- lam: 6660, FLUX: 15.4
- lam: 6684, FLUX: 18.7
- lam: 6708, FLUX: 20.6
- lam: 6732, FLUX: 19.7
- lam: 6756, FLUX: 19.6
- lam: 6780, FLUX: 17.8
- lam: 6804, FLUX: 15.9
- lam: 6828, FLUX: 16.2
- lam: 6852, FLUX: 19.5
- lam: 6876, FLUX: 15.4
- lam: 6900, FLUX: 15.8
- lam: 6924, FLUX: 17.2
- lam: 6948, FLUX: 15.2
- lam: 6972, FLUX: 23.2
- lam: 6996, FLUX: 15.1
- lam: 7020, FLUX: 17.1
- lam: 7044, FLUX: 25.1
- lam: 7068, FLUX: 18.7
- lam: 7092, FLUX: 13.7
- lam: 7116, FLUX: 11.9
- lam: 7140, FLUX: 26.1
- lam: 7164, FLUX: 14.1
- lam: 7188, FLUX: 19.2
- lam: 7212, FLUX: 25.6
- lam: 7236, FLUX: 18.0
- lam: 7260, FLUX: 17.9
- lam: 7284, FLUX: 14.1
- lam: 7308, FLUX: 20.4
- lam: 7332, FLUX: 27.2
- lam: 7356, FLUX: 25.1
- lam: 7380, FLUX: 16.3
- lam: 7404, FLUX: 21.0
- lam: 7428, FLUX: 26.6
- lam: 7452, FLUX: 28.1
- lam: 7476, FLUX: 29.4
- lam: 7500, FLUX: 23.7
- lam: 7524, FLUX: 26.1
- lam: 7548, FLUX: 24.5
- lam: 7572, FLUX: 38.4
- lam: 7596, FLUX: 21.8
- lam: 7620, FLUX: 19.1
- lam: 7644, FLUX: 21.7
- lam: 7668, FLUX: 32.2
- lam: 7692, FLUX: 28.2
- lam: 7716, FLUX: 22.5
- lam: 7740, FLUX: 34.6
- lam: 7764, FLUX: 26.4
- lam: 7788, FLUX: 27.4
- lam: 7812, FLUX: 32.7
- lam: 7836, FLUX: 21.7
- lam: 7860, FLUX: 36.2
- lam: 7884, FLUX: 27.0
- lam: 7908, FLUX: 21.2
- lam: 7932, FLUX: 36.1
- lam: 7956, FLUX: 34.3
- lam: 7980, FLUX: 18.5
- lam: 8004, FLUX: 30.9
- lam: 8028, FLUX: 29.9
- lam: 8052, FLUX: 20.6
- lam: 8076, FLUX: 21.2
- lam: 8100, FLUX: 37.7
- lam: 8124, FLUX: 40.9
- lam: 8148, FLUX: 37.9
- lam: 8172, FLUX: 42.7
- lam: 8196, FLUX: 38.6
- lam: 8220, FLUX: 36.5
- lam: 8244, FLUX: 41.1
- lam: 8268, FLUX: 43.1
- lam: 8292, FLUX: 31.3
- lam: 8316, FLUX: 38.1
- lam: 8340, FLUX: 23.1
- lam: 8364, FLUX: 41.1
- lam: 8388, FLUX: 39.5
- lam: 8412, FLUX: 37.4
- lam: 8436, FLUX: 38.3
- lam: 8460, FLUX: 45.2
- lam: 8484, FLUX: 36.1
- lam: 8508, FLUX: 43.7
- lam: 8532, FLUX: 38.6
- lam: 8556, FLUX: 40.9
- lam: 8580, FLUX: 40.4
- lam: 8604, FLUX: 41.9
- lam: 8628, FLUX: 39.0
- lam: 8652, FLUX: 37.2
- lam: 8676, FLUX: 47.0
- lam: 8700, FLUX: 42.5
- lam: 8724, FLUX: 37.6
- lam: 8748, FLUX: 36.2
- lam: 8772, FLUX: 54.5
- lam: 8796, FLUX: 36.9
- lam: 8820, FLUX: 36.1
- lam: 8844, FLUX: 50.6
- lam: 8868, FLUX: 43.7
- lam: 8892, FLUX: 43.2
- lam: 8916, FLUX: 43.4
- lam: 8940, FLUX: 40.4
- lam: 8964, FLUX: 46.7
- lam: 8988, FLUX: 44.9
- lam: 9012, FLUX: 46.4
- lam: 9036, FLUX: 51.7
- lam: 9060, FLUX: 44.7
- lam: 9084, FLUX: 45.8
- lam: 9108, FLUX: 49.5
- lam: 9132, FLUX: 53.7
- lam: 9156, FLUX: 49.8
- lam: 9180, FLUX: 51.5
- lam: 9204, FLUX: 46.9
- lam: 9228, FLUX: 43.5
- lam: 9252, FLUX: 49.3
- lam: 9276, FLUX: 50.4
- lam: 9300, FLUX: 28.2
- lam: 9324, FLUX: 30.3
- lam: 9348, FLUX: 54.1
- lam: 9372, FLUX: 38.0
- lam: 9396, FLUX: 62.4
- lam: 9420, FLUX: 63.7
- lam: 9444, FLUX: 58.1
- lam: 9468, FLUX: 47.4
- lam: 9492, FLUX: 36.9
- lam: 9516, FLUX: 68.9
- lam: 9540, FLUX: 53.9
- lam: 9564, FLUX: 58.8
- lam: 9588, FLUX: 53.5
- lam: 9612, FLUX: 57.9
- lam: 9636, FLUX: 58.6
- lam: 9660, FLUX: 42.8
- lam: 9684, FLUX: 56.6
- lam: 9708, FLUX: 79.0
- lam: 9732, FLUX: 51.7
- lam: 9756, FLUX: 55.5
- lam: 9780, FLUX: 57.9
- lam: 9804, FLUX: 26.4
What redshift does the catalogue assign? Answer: 1.030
